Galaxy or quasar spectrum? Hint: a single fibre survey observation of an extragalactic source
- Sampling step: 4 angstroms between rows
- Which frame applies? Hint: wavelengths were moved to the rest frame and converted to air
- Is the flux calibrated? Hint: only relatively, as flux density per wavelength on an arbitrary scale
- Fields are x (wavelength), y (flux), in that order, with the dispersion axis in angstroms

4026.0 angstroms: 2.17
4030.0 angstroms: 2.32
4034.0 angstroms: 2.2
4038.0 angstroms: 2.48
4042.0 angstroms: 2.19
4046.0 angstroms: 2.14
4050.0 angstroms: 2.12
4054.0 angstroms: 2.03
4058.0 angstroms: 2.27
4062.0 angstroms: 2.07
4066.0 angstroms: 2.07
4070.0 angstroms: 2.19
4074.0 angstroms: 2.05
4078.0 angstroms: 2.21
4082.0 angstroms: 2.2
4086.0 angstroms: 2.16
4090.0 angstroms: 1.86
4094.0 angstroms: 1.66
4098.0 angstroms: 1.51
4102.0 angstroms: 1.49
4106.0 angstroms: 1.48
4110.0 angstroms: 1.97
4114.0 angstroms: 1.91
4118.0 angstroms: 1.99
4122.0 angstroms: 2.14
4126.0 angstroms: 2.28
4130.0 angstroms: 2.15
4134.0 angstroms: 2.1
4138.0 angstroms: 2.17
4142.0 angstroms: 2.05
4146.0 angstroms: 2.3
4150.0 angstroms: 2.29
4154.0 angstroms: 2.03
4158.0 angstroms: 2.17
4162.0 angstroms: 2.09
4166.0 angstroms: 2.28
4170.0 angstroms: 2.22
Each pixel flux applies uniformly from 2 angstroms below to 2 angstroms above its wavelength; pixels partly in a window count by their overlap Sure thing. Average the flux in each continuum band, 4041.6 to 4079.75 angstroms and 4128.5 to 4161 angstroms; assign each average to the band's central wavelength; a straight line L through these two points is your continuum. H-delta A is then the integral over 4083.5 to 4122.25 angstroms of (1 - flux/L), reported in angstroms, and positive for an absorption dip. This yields 6.1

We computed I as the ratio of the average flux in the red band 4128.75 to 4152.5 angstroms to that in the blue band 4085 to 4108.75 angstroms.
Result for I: 1.29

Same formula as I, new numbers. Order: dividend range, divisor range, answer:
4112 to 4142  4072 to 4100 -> 1.08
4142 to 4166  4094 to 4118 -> 1.28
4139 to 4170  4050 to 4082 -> 1.02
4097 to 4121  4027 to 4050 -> 0.78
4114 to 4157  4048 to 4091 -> 1.01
